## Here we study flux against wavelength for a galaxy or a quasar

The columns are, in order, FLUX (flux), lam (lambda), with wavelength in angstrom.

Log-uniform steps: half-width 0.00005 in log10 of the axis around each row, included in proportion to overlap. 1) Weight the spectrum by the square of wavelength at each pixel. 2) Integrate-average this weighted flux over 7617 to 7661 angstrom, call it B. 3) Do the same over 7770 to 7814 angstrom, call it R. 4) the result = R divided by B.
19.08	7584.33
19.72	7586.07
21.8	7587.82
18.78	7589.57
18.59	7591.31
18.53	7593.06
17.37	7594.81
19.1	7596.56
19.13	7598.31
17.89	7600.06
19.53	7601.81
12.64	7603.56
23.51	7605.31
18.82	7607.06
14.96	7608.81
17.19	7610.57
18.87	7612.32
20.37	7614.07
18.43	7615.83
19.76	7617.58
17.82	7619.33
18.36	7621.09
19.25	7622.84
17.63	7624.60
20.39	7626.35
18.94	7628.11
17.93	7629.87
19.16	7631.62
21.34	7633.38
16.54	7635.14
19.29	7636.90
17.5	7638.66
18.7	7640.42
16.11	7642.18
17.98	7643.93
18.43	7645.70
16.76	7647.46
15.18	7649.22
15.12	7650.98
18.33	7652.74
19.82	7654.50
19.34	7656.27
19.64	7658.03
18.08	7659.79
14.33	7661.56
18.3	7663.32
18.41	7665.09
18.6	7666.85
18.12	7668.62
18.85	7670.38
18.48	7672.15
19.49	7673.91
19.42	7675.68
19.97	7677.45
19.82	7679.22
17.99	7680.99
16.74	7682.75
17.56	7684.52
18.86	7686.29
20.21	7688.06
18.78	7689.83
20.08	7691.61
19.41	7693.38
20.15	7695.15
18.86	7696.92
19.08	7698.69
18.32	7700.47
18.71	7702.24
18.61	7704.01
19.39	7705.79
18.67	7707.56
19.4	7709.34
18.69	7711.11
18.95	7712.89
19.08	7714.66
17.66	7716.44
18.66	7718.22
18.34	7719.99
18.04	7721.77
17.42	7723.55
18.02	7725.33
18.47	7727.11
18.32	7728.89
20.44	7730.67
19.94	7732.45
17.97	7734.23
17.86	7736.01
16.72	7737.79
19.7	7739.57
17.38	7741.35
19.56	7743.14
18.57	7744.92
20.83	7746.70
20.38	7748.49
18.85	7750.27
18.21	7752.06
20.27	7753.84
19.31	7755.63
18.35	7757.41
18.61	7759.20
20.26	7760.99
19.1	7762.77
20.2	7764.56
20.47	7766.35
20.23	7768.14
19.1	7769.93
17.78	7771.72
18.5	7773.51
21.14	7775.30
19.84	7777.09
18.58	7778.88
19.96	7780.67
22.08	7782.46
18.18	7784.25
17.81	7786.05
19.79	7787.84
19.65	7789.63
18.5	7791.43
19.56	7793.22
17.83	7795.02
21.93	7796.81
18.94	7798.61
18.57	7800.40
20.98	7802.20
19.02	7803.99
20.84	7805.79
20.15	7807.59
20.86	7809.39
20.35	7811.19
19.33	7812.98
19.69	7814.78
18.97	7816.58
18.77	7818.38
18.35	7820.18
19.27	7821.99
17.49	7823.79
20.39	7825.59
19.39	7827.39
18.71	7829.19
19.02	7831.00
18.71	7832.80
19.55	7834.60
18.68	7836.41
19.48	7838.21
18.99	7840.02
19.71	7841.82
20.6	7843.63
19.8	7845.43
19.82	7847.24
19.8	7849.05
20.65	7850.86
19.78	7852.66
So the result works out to 1.12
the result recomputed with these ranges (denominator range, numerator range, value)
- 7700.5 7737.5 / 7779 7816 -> 1.08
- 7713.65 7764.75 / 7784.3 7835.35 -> 1.05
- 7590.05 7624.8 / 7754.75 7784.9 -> 1.11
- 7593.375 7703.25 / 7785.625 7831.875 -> 1.10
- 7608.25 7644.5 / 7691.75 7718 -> 1.05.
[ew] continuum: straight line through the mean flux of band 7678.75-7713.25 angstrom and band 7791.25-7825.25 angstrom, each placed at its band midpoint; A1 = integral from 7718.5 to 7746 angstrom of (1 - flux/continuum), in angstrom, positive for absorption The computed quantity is 0.9 angstrom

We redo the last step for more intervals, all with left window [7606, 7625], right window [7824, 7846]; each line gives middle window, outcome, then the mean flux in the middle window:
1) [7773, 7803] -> -0.6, 19.5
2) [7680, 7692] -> 0.1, 18.5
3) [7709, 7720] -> 0.1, 18.7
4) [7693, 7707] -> -0.2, 19.1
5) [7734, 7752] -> 0.2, 18.8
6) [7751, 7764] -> -0.1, 19.2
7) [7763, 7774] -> -0.2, 19.4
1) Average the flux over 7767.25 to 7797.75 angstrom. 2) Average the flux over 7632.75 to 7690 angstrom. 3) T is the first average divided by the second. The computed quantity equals 1.07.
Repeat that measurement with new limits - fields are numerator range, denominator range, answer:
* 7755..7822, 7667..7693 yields 1.03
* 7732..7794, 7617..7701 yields 1.04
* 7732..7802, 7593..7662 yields 1.06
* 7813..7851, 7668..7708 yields 1.02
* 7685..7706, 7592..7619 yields 1.04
